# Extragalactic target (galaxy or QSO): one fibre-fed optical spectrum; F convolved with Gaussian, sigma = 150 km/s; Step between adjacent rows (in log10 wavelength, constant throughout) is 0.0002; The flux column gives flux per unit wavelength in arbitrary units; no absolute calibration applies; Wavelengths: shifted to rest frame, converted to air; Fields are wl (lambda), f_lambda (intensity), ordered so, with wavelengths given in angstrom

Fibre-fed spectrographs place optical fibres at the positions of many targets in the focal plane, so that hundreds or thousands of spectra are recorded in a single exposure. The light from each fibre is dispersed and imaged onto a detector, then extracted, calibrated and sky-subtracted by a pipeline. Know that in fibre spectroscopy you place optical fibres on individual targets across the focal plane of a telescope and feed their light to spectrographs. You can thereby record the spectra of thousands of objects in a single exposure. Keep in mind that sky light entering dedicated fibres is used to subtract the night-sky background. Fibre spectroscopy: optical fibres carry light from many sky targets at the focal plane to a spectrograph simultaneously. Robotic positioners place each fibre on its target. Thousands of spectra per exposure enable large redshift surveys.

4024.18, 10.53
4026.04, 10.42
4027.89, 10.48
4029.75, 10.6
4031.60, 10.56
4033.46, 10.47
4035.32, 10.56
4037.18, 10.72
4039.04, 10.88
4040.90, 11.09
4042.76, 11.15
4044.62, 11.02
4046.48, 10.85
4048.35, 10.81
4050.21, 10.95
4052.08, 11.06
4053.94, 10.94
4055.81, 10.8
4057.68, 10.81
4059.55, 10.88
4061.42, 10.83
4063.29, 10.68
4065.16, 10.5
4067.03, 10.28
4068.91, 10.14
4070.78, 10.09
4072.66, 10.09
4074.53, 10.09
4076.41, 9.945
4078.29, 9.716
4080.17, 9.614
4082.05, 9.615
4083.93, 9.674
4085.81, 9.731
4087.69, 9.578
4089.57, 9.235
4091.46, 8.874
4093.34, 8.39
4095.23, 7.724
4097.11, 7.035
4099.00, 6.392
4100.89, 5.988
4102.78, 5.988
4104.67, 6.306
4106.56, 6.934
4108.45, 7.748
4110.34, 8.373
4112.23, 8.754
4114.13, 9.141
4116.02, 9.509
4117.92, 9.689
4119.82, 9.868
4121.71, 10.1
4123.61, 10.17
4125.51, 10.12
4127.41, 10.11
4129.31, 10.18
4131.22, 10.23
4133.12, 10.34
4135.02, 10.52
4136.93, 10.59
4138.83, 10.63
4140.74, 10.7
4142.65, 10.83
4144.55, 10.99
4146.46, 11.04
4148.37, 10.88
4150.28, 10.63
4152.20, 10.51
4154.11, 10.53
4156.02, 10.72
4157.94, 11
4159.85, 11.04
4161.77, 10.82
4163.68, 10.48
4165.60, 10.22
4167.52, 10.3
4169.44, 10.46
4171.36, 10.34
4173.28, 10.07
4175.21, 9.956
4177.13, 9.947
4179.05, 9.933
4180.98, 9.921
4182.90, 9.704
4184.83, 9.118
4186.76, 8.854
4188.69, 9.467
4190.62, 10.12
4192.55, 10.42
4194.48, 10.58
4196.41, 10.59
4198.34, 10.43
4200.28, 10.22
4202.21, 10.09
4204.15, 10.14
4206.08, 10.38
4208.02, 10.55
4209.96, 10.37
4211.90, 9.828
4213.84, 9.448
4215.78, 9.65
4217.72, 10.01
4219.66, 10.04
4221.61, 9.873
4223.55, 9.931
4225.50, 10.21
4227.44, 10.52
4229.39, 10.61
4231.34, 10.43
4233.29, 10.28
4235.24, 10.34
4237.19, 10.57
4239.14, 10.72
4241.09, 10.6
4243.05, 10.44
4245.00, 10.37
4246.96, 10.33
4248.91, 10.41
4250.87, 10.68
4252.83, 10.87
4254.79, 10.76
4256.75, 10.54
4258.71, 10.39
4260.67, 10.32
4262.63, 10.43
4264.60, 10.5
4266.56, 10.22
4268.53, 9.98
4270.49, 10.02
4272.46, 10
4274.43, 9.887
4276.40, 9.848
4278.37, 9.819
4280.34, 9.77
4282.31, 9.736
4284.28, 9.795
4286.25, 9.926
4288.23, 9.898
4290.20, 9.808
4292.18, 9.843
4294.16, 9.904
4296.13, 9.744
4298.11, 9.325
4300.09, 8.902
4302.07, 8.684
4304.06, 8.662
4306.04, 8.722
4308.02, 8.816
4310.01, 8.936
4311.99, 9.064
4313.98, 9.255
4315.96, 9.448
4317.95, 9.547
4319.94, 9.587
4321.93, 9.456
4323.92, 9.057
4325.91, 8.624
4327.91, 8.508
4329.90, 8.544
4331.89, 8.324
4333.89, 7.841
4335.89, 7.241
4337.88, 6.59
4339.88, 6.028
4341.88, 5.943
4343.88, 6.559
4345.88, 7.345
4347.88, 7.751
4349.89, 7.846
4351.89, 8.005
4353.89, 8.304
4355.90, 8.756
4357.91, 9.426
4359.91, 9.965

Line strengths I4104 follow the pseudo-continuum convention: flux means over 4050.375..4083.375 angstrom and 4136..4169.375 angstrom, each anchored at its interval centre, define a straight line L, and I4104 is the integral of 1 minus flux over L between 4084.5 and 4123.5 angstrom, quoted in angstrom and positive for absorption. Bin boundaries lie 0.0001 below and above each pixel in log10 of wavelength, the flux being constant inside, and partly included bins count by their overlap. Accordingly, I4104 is 8.1 angstrom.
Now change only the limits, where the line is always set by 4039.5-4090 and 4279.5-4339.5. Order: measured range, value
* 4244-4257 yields -1.7 angstrom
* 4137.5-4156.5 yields -1.6 angstrom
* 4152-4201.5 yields -2.3 angstrom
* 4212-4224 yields -0.4 angstrom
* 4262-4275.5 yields -1.3 angstrom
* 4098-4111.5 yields 4.4 angstrom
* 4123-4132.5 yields -0.1 angstrom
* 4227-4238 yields -1.2 angstrom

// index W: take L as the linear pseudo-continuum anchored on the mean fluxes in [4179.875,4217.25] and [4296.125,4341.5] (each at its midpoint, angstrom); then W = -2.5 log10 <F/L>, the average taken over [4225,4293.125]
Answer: -0.11 mag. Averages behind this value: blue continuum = 9.99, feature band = 10.3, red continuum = 8.58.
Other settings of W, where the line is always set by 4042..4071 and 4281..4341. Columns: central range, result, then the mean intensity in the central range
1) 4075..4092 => 0.11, 9.58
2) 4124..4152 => -0.04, 10.5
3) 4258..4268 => -0.12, 10.4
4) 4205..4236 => -0.06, 10.2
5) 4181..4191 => 0.04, 9.46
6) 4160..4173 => -0.05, 10.5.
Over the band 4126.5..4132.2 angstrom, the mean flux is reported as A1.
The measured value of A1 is 10.2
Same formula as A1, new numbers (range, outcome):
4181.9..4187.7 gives 9.23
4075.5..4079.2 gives 9.82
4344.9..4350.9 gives 7.65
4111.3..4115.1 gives 8.95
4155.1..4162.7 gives 10.9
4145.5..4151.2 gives 10.9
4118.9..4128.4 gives 10.1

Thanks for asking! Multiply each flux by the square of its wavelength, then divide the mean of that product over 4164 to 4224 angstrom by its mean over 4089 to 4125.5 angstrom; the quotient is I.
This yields 1.3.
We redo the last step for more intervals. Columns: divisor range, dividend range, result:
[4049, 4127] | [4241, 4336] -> 1.14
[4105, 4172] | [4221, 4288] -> 1.07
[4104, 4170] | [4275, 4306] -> 1.02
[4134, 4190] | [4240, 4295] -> 1.03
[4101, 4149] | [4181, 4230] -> 1.09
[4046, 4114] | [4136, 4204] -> 1.16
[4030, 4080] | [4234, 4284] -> 1.07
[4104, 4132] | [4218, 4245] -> 1.19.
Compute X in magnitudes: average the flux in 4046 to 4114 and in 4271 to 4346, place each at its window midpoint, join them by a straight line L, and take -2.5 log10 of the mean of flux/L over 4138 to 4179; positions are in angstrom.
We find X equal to -0.15 mag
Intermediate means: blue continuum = 9.3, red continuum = 8.89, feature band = 10.6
